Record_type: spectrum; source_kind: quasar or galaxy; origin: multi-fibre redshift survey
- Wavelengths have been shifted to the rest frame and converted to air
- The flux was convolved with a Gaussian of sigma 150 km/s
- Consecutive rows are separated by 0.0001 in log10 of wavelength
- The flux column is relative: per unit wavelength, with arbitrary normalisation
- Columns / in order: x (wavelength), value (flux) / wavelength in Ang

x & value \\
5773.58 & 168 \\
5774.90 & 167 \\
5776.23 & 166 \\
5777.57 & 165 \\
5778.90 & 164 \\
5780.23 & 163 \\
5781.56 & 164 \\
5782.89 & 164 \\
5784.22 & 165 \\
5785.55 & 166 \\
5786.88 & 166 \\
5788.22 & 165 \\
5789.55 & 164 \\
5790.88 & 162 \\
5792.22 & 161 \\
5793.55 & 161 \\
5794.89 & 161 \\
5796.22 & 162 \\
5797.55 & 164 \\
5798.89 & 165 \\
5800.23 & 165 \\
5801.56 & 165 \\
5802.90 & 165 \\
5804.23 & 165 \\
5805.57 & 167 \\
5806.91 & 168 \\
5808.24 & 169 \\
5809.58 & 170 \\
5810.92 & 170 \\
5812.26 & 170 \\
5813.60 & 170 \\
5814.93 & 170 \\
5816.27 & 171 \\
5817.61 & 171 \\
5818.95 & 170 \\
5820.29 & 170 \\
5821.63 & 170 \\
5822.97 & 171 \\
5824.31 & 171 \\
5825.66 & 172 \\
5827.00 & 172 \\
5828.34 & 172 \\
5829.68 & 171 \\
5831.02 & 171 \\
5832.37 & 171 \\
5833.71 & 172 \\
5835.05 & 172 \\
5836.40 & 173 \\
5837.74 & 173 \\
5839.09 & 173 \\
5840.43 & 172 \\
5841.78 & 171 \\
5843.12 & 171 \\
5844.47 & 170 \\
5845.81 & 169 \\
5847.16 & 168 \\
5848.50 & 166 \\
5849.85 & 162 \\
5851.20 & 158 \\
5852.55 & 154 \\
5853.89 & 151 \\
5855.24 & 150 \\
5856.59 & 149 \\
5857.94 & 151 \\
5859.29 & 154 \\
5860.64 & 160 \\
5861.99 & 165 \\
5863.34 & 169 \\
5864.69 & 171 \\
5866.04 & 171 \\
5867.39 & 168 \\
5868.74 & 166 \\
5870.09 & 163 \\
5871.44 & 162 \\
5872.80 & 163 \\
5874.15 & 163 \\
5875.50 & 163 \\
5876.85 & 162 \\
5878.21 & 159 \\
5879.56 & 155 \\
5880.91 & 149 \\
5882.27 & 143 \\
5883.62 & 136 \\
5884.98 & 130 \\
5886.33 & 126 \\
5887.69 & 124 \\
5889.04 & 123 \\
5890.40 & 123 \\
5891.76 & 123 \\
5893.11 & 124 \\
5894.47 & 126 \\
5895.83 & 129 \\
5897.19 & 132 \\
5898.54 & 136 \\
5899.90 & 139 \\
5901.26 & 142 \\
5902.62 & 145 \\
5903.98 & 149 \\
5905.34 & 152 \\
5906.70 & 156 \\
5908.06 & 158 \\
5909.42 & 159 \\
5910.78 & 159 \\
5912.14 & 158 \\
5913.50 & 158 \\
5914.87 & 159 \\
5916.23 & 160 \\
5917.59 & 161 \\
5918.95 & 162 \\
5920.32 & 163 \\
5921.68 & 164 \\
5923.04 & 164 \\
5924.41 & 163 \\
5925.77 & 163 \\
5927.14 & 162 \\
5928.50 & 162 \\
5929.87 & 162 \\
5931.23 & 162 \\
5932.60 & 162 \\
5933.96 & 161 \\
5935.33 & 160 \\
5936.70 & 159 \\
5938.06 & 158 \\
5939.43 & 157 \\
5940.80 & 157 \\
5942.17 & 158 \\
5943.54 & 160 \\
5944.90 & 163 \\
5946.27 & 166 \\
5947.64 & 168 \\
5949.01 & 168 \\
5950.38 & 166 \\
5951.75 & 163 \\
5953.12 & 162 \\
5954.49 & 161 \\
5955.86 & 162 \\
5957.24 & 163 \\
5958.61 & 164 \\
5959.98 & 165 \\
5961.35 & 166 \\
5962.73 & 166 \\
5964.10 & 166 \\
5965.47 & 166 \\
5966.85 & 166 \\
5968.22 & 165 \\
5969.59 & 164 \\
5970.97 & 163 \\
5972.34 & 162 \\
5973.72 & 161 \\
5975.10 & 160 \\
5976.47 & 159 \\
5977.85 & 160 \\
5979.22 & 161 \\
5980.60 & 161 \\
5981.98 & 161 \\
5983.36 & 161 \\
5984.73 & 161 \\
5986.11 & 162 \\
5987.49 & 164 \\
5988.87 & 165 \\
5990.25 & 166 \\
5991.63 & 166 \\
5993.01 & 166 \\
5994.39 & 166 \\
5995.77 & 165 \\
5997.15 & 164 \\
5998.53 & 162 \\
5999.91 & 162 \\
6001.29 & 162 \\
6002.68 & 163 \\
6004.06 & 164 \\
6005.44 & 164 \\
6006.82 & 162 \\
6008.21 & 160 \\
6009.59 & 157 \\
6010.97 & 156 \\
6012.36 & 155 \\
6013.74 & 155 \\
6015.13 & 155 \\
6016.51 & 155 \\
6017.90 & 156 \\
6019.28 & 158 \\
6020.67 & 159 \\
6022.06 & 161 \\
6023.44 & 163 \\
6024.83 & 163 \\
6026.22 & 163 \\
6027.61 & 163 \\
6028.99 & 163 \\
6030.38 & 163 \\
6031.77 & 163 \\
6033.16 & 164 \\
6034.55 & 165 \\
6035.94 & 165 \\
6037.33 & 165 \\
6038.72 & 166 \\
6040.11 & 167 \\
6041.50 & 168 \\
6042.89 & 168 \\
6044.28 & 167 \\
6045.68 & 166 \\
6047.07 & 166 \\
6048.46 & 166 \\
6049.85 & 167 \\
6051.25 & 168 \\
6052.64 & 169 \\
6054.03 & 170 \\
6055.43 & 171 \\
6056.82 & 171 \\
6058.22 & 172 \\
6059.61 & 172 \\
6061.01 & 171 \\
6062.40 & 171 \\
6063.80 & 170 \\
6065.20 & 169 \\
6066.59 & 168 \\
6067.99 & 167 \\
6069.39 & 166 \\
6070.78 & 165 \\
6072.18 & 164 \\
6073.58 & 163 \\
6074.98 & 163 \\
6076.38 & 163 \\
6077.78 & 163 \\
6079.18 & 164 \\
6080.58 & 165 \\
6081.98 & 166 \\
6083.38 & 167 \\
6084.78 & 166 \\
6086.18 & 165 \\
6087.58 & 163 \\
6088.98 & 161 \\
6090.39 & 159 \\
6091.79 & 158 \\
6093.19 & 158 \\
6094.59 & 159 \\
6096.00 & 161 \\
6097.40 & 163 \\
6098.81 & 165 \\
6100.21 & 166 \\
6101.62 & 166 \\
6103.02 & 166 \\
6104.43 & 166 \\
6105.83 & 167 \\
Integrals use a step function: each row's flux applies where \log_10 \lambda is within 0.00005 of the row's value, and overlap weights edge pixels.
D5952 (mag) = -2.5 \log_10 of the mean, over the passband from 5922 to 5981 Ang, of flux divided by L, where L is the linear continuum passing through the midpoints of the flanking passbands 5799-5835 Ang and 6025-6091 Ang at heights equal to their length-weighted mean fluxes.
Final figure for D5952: 0.03 mag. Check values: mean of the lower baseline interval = 170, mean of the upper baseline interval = 166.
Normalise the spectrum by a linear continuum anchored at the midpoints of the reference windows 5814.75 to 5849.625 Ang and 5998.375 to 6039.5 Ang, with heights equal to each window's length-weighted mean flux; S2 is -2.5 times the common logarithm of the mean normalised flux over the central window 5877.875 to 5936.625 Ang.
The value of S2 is 0.12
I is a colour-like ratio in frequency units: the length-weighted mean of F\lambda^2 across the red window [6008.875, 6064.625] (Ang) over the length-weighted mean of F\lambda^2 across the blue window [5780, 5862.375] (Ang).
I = 1.06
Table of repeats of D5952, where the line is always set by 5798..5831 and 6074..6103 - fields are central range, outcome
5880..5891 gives 0.26 mag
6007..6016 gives 0.06 mag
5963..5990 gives 0.02 mag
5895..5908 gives 0.17 mag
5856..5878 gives 0.04 mag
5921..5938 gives 0.03 mag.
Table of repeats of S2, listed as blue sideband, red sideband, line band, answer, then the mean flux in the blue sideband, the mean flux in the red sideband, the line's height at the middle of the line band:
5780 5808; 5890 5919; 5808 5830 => -0.069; 164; 146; 160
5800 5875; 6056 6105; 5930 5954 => 0.028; 167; 165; 166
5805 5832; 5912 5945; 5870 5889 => 0.114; 170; 161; 165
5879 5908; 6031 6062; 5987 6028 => -0.011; 137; 168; 160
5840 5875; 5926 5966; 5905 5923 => 0.022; 163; 163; 163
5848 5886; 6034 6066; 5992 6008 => 0.011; 157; 168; 165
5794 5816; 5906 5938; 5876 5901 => 0.194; 167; 161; 162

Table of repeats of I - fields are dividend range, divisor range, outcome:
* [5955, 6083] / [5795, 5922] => 1.09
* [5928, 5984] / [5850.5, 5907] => 1.12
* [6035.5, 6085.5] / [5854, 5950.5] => 1.14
